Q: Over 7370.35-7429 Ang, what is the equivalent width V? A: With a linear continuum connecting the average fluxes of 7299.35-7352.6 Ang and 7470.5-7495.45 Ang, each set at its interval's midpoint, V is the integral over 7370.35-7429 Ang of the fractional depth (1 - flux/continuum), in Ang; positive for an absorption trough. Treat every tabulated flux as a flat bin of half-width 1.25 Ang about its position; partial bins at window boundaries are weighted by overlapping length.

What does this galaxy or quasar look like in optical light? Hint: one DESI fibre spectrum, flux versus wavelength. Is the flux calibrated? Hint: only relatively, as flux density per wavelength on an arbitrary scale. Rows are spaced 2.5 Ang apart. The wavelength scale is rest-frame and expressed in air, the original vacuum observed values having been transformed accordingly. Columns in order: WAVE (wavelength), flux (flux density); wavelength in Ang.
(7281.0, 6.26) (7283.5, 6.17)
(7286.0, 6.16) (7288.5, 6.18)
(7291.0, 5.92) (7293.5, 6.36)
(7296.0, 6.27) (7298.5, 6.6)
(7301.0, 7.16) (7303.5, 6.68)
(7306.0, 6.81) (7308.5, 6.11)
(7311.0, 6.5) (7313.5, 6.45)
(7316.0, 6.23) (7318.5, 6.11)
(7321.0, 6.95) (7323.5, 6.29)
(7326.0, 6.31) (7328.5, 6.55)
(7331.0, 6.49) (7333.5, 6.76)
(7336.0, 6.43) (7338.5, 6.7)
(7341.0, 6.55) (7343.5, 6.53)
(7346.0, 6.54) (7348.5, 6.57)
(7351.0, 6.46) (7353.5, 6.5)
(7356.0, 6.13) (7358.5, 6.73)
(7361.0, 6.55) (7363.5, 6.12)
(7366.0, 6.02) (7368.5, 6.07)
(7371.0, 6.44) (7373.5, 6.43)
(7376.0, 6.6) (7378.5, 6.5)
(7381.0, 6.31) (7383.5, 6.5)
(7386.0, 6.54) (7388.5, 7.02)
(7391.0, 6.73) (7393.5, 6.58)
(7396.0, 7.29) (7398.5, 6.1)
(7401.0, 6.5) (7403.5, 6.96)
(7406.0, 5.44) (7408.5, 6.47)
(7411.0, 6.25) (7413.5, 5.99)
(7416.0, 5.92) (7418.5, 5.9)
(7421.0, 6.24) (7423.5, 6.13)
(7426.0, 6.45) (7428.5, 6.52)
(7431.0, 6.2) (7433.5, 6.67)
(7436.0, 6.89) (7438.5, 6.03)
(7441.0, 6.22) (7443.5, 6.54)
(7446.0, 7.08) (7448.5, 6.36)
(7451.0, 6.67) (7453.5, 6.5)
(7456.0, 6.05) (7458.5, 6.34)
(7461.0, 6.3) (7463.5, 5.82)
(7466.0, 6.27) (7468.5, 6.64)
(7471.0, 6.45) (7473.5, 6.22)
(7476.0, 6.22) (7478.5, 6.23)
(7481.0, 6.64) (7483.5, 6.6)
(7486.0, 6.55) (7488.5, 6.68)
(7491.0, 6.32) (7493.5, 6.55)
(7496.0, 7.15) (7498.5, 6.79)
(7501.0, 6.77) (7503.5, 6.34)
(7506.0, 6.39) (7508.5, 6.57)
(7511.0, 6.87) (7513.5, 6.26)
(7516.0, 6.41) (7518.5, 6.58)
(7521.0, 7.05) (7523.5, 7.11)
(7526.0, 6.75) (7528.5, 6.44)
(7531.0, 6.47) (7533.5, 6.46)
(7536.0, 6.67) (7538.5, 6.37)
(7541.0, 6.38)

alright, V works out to 0.9 Ang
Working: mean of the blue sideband 6.53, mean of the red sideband 6.47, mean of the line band 6.41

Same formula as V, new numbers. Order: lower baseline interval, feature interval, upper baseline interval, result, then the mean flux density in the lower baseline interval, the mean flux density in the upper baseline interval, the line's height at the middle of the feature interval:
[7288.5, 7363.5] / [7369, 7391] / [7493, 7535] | 0.0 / 6.48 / 6.65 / 6.53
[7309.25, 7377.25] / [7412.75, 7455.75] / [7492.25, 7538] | 1.2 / 6.44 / 6.64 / 6.55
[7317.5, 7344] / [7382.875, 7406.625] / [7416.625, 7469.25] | -0.6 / 6.52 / 6.36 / 6.43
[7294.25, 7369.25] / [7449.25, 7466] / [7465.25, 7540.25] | 0.7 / 6.47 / 6.56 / 6.54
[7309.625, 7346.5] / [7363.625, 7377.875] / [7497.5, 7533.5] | 0.5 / 6.49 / 6.62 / 6.52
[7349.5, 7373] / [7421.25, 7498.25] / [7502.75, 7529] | 0.9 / 6.34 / 6.63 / 6.52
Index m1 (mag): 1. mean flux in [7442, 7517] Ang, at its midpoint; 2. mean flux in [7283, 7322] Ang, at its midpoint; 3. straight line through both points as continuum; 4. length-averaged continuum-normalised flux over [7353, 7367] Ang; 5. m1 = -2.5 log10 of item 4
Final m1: 0.017 mag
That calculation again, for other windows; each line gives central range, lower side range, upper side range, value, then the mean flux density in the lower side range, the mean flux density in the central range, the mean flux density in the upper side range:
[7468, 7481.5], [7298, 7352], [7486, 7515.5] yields 0.04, 6.53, 6.37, 6.6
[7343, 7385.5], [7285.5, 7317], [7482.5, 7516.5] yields 0.01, 6.43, 6.41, 6.59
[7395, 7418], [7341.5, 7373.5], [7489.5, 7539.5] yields 0.03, 6.39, 6.3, 6.62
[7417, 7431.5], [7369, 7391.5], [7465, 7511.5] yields 0.05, 6.54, 6.24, 6.54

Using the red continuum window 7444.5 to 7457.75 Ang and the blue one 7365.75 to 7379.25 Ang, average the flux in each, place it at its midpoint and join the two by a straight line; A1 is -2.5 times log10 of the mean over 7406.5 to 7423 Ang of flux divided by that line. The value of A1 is 0.06 mag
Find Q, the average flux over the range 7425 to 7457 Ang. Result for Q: 6.48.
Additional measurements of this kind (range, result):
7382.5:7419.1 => 6.42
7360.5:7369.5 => 6.16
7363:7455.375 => 6.41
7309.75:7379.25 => 6.45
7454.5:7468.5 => 6.21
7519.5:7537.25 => 6.71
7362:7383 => 6.32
